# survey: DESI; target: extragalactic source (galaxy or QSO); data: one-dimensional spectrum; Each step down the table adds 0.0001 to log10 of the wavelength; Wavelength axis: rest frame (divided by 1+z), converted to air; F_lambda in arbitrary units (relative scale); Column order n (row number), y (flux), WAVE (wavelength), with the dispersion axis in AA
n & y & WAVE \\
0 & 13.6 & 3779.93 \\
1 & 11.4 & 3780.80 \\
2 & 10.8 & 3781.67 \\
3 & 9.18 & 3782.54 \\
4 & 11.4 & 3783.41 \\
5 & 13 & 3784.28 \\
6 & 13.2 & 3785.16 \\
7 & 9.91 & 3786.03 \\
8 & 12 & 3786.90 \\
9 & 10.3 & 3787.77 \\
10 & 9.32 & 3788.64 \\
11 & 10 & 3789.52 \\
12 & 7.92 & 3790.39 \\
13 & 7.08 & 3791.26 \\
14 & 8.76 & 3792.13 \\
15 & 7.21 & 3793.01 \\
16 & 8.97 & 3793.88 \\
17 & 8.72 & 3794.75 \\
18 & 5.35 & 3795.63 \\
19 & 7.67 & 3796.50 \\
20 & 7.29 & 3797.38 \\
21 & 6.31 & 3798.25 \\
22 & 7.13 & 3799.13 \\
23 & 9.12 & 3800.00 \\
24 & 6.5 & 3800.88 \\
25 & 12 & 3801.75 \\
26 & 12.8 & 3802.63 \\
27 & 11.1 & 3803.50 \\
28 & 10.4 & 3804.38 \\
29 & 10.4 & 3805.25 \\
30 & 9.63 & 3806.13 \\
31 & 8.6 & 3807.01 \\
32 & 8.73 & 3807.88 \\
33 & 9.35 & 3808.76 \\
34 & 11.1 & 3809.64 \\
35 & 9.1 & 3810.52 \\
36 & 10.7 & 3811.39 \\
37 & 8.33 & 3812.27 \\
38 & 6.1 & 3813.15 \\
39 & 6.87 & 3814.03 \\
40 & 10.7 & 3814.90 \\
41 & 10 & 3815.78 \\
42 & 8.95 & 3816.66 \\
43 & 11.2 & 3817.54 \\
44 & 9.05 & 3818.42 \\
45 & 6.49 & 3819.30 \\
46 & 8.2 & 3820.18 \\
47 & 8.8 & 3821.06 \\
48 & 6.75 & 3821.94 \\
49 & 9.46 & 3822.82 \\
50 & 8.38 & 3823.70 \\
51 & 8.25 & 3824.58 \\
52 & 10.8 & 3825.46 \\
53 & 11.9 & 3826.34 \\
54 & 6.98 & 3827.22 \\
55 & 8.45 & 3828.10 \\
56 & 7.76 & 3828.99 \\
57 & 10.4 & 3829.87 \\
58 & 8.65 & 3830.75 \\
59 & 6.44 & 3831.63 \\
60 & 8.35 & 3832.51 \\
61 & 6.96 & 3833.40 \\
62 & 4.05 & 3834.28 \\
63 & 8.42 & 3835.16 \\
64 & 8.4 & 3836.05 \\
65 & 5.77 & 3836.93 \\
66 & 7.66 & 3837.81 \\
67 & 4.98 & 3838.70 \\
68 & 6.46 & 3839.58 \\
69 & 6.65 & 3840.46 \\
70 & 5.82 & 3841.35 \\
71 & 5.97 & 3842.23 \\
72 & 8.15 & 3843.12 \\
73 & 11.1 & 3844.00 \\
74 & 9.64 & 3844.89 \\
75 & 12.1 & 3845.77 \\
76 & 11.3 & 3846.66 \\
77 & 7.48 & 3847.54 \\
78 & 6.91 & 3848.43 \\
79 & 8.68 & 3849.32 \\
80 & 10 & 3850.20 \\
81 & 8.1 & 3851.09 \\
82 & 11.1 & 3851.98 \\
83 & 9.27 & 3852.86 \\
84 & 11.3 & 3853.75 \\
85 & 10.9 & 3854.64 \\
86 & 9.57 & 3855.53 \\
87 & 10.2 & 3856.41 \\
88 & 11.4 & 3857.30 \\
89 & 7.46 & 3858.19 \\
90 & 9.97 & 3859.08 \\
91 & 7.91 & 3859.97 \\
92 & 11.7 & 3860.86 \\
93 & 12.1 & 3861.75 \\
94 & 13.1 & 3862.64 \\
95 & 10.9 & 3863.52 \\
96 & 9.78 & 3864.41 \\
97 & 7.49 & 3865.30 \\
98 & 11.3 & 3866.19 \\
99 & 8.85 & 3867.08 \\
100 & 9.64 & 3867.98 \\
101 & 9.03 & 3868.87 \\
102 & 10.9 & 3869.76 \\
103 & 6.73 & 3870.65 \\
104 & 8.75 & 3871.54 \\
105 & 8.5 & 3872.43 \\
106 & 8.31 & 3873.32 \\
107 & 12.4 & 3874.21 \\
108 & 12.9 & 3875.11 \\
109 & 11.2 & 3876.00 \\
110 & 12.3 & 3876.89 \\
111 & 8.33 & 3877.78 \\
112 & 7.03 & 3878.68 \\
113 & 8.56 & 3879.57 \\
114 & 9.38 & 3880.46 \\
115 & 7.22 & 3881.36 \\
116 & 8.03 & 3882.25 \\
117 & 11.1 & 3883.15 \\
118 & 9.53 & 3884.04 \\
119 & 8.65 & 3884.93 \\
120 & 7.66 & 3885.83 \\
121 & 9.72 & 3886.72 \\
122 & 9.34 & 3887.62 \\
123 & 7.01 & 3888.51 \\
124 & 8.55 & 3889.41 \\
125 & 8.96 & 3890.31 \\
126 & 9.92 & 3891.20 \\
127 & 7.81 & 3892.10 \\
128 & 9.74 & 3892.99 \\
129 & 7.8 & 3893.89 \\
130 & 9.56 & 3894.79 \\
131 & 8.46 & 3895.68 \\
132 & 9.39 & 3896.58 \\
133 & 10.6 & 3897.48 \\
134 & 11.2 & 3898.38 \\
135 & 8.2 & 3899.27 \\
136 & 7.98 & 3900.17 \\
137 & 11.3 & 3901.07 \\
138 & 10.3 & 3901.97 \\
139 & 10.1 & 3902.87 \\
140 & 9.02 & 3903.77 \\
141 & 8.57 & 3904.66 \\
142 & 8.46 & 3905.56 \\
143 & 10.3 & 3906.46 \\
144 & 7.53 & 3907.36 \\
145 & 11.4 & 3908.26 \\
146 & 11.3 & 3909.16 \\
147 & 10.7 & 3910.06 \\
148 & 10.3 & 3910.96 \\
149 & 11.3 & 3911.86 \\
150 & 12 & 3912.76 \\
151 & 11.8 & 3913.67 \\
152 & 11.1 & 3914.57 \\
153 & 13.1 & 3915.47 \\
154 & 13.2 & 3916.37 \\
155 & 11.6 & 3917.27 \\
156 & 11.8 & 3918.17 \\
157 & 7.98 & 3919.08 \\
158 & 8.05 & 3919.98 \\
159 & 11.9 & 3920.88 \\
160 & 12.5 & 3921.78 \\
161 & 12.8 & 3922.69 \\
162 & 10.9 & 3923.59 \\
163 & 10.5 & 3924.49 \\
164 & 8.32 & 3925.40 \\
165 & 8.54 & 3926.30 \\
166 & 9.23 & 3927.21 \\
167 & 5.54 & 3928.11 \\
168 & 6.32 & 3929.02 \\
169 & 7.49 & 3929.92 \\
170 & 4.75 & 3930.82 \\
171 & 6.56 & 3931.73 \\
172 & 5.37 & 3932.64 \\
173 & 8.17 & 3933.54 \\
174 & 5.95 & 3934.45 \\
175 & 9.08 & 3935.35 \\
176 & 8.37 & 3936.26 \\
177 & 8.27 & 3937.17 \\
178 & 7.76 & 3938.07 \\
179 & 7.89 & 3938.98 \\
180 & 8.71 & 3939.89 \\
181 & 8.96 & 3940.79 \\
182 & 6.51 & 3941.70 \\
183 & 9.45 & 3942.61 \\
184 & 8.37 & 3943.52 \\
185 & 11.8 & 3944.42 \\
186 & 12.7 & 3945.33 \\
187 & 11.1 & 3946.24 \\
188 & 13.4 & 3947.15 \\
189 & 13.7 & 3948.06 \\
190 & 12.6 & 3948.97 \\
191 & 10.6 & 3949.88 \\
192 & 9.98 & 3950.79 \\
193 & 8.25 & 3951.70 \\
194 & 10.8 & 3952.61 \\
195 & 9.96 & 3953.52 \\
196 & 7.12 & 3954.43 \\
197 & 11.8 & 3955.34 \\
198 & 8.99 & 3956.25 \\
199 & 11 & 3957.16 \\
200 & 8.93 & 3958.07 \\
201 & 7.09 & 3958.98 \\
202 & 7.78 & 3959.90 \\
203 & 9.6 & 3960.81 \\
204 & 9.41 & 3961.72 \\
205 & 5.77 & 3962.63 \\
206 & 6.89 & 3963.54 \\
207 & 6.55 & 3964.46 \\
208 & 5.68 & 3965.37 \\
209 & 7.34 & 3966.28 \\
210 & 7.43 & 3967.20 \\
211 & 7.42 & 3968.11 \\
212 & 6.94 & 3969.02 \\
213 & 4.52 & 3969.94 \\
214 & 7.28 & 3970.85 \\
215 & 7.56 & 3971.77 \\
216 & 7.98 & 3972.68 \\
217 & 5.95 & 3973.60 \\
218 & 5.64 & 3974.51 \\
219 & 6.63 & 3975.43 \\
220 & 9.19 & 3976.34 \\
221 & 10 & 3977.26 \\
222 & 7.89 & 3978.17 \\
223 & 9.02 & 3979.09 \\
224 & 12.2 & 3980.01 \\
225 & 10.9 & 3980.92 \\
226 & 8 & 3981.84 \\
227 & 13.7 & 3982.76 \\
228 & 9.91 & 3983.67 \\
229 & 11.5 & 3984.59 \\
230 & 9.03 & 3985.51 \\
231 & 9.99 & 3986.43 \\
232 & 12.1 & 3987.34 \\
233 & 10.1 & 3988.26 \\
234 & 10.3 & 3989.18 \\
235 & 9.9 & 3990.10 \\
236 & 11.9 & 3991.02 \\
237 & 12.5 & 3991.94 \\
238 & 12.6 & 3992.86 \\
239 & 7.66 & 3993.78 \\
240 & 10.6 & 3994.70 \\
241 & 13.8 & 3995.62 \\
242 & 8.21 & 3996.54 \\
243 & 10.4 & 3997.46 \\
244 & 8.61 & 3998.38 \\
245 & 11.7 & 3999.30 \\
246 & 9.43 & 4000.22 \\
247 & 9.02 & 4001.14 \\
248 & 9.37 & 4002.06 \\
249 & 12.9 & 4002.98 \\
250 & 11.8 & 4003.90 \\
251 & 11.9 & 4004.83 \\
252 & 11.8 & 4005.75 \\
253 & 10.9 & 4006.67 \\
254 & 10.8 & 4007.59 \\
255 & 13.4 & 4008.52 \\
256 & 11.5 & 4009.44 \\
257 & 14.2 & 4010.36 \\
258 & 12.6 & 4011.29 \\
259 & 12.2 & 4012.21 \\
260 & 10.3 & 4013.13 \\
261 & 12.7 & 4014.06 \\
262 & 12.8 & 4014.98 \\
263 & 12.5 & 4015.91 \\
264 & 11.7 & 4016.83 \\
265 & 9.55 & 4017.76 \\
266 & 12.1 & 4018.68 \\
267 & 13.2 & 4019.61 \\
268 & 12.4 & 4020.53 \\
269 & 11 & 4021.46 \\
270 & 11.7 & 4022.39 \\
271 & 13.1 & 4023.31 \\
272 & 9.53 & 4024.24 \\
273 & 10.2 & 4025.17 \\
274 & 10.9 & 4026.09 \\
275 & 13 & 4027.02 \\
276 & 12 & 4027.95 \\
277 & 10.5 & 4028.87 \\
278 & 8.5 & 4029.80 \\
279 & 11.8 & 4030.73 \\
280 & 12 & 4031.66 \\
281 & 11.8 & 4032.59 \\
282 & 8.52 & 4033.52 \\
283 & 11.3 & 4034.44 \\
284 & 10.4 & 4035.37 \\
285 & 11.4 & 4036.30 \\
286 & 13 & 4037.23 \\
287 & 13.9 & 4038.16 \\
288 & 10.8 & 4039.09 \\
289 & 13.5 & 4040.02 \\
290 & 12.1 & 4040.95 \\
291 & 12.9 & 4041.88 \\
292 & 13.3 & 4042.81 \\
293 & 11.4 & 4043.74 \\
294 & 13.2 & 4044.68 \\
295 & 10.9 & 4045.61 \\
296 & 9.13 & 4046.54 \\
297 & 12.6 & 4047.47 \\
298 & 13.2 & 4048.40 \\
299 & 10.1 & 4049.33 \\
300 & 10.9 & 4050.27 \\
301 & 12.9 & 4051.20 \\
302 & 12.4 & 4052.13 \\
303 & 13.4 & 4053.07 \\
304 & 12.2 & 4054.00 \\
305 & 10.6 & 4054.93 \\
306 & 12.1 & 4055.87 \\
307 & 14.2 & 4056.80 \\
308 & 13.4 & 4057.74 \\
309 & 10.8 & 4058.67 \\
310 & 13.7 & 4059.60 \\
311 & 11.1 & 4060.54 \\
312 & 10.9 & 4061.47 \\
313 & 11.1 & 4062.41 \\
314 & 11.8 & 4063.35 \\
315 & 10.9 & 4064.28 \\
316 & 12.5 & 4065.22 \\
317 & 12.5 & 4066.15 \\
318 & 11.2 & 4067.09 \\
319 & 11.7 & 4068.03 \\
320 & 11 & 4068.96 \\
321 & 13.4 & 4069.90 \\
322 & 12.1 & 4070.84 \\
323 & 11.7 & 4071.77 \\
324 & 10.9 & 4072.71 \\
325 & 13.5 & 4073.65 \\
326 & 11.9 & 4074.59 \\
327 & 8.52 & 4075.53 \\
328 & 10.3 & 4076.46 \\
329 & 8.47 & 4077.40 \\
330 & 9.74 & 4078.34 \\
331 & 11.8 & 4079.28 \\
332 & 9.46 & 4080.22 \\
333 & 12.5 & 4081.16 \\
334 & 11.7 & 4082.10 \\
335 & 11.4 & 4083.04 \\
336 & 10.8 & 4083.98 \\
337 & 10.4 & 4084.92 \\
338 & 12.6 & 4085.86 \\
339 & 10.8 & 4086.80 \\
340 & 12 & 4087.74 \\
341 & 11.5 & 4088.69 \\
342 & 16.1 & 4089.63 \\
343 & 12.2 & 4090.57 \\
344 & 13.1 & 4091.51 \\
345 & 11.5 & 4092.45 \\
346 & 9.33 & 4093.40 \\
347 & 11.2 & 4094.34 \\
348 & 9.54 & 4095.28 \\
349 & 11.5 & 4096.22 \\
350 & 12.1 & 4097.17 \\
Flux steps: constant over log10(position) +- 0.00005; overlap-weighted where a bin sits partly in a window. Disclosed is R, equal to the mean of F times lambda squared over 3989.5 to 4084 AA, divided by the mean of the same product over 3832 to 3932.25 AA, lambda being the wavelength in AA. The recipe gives 1.33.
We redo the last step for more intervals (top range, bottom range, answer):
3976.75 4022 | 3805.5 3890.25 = 1.33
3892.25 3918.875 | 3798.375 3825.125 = 1.18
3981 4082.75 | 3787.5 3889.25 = 1.41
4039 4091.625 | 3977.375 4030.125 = 1.09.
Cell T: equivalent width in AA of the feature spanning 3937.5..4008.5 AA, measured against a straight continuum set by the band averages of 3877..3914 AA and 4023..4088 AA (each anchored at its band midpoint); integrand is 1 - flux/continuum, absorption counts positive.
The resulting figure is 6.1 AA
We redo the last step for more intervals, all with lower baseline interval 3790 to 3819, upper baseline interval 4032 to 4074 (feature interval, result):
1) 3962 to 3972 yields 3.83 AA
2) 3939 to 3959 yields 1.02 AA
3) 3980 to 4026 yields 0.46 AA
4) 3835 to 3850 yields 2.17 AA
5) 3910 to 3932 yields 0.73 AA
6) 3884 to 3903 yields 1.56 AA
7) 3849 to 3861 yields -0.38 AA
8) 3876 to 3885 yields 0.61 AA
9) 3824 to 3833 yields 0.38 AA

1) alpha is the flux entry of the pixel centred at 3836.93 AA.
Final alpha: 5.77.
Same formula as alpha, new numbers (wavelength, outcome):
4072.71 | 10.9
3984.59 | 11.5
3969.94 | 4.52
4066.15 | 12.5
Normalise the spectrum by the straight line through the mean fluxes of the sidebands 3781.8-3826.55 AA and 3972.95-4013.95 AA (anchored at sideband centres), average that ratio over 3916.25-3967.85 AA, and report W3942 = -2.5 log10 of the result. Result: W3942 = 0.13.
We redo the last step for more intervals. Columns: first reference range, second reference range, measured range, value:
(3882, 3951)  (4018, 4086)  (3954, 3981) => 0.28 mag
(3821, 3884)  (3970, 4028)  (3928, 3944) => 0.31 mag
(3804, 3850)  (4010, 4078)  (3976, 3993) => 0.03 mag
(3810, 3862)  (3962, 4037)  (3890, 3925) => -0.10 mag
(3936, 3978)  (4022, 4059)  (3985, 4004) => -0.05 mag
